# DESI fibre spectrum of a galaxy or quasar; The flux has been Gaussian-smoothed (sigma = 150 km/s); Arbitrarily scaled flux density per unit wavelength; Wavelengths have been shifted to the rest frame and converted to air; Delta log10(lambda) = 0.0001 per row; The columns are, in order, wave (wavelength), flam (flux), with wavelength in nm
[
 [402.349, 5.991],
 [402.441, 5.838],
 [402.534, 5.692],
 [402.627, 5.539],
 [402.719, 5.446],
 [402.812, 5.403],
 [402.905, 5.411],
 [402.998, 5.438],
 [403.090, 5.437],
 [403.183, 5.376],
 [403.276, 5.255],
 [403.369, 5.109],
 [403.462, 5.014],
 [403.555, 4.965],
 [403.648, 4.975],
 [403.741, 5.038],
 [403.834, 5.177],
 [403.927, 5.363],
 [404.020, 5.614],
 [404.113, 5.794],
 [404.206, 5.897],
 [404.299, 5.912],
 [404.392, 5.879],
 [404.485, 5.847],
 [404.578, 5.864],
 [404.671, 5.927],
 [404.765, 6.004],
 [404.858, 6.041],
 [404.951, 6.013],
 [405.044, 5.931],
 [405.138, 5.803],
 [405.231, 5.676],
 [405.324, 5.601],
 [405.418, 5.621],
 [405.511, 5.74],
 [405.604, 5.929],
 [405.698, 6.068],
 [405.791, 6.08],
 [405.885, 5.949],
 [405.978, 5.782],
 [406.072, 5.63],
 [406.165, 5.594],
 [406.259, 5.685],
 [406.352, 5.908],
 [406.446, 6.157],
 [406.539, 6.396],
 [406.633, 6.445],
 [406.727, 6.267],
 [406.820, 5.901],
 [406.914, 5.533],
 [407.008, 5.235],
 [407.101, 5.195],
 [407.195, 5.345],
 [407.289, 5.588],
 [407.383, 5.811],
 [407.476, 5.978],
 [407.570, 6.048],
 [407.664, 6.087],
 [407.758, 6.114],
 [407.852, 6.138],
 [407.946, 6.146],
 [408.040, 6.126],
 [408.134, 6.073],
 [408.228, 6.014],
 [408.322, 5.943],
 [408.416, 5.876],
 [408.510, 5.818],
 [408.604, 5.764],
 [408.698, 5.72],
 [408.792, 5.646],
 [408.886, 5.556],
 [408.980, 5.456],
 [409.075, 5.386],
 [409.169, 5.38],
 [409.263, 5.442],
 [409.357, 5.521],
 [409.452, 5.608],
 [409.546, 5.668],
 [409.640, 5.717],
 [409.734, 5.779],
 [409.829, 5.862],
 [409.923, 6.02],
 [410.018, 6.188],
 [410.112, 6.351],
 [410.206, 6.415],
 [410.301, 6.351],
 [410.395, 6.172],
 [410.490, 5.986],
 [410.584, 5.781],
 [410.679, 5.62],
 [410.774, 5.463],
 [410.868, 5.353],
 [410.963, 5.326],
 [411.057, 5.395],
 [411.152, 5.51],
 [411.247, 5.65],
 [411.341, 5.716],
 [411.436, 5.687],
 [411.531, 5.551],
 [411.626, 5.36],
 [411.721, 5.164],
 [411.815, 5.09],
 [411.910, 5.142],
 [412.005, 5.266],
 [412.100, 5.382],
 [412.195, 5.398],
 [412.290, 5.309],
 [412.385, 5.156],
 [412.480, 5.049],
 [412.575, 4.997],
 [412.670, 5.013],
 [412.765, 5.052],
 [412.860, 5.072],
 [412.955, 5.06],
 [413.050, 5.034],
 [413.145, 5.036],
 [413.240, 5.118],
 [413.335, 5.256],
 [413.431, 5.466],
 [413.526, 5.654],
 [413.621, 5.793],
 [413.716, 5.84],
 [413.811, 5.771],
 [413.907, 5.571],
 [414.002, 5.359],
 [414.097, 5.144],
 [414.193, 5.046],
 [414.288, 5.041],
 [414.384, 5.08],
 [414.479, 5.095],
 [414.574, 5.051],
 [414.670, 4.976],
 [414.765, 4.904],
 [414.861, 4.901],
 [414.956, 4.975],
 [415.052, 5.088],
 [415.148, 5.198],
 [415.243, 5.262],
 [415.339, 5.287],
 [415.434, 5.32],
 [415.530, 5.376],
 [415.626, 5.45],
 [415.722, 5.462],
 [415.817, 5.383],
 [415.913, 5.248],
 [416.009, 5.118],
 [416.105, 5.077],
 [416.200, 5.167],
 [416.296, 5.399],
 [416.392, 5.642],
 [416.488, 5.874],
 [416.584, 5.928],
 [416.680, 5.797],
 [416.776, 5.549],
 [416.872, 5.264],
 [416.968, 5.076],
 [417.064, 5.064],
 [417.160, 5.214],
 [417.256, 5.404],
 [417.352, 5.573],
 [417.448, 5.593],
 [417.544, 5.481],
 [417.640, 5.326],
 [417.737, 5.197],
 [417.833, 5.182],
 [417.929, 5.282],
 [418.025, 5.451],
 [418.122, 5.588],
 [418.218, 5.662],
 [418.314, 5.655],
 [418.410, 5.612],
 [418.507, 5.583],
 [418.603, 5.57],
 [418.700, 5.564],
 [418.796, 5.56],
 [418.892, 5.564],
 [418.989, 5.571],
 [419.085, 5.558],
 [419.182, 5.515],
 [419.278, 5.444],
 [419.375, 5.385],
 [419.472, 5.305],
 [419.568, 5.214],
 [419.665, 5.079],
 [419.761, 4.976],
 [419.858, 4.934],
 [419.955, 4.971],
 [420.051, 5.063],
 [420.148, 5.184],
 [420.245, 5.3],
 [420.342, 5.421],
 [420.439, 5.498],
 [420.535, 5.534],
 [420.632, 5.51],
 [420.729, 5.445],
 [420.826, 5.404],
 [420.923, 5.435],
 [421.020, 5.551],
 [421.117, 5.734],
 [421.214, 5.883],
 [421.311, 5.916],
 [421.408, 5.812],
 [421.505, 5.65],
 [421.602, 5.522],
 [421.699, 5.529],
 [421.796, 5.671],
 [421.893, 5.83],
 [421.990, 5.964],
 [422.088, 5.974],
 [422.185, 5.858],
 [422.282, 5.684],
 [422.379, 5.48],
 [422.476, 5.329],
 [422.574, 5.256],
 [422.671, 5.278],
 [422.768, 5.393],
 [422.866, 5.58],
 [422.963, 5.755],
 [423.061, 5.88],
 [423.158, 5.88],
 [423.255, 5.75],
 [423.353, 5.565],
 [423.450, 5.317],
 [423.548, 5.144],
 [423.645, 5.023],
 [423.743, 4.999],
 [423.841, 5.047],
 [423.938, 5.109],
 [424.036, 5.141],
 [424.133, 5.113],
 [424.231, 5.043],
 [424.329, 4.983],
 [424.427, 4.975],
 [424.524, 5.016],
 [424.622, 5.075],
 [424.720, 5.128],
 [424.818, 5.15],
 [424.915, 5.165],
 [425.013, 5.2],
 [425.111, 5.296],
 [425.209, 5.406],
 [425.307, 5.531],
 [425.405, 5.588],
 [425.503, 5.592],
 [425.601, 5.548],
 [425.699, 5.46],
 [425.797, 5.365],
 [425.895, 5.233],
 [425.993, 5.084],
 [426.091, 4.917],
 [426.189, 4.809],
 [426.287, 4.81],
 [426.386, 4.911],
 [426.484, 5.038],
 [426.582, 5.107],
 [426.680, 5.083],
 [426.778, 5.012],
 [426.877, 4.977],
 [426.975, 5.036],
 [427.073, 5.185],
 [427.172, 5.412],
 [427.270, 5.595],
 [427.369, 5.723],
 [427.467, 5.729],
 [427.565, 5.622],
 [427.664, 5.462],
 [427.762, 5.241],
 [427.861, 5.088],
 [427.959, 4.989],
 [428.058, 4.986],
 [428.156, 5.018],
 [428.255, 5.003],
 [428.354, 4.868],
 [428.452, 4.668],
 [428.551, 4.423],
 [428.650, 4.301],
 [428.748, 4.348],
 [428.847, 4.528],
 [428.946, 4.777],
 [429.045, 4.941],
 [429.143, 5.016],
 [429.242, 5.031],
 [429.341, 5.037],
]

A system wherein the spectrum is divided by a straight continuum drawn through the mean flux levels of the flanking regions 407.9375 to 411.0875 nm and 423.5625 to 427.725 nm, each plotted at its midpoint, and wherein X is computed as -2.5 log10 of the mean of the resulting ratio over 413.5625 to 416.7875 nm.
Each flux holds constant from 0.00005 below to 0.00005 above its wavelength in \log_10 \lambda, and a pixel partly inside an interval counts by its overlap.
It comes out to 0.05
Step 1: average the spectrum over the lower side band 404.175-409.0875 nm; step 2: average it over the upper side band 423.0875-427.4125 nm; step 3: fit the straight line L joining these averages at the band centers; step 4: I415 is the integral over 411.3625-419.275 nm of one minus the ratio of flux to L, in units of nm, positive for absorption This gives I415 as 0.309 nm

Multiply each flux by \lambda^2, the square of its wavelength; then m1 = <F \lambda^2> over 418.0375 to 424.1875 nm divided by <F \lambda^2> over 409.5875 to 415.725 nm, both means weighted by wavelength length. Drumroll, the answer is 1.05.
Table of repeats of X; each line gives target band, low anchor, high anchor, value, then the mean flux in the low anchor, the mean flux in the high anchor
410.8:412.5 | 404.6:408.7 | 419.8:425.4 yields 0.071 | 5.88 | 5.41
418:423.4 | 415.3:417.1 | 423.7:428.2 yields -0.044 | 5.4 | 5.2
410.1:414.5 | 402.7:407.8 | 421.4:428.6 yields 0.026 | 5.7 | 5.29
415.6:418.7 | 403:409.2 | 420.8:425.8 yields 0.022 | 5.74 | 5.44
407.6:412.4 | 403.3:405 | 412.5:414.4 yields -0.062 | 5.58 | 5.27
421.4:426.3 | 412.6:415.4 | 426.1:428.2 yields -0.038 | 5.21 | 5.18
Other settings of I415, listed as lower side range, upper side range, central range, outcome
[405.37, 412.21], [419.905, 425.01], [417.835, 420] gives 0.039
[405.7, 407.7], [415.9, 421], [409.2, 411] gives -0.034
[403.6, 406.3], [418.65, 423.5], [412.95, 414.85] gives 0.118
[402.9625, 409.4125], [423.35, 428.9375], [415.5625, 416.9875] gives -0.004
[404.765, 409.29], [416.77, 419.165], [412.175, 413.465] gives 0.113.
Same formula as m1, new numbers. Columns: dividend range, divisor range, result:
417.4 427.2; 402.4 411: 1.01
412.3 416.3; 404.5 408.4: 0.92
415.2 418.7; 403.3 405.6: 1.03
